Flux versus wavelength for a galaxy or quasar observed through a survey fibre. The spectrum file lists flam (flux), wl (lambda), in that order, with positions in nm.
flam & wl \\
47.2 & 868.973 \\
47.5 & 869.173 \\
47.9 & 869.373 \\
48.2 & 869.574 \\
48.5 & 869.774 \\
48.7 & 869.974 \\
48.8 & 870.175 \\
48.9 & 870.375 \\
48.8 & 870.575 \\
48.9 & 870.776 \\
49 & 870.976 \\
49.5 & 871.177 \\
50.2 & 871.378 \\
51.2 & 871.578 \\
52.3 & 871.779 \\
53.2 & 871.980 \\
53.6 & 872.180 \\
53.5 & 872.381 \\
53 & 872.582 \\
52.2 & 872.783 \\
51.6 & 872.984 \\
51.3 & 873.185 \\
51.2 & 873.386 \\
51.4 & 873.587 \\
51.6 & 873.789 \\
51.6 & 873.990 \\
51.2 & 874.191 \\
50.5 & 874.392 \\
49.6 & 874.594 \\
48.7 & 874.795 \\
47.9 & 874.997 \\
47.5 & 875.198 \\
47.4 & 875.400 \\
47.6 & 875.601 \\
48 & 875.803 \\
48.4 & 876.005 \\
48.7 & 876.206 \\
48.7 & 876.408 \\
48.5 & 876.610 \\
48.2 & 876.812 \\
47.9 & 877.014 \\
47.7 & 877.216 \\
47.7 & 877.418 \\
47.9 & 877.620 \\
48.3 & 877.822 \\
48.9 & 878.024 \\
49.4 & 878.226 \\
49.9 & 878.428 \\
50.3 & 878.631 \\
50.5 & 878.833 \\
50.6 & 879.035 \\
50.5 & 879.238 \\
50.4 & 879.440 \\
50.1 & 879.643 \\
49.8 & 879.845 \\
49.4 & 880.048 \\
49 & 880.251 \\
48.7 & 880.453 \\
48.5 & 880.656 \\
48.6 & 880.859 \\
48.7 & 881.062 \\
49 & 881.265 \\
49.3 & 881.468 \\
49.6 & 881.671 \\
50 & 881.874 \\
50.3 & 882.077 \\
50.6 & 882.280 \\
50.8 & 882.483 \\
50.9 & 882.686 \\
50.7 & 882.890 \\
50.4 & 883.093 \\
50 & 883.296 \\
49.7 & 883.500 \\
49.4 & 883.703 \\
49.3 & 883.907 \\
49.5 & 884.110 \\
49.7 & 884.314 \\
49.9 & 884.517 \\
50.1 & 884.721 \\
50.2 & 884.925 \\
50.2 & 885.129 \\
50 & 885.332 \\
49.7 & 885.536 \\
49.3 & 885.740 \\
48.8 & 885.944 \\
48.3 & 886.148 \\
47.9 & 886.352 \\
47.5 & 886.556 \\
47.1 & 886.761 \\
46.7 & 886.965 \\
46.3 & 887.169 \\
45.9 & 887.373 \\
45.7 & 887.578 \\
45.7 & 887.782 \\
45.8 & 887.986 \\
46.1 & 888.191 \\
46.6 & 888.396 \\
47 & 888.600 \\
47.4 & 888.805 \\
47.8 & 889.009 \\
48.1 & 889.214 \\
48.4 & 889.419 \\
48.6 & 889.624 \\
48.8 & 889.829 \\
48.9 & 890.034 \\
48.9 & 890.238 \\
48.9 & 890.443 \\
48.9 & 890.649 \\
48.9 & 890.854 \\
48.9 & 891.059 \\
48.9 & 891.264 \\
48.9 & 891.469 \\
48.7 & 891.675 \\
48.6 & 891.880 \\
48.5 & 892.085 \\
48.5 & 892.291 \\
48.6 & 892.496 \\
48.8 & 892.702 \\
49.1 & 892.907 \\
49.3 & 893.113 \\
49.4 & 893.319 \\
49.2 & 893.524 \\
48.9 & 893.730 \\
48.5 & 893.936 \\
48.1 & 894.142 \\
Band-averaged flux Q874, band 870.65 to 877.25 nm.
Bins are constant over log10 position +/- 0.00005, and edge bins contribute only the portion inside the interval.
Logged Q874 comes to 50.1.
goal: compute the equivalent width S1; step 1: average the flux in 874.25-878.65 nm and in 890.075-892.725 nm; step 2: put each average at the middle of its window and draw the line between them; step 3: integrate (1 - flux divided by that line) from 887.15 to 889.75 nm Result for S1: 0.10 nm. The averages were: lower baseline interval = 48.5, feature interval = 46.9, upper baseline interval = 48.8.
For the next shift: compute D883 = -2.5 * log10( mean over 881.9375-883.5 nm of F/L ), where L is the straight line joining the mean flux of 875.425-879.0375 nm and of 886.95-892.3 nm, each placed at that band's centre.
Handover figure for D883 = -0.05 mag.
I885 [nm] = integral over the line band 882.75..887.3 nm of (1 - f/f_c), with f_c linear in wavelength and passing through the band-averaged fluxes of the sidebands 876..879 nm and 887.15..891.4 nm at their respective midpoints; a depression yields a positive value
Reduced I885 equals -0.097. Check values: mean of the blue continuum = 48.8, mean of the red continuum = 47.7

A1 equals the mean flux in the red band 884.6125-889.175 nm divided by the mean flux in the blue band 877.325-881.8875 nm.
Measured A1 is 0.97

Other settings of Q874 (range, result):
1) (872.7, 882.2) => 49.4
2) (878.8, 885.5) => 49.8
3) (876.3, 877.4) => 48.1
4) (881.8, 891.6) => 48.7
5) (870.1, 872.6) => 50.8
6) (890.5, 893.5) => 48.9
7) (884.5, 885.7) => 50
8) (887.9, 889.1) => 46.8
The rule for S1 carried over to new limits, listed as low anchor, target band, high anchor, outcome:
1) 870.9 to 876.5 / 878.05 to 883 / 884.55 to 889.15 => -0.08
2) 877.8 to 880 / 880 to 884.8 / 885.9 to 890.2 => -0.07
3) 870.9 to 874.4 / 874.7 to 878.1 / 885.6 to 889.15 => 0.16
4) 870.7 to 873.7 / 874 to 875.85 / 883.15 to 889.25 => 0.07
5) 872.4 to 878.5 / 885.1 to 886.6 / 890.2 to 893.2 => 0.00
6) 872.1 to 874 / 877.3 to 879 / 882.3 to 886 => 0.06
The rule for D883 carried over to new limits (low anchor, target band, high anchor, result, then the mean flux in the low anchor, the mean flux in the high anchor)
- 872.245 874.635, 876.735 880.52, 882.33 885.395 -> 0.035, 51.6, 50.1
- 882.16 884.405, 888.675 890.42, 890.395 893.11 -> 0.017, 50.1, 48.8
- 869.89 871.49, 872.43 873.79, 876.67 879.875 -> -0.057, 49.1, 49.2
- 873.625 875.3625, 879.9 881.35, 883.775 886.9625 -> 0.012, 49.8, 49.1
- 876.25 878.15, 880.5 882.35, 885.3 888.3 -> -0.034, 48.2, 47.3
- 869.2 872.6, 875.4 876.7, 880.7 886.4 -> 0.037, 50.1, 49.7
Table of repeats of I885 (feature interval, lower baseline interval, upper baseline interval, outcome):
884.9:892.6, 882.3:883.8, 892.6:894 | 0.24 nm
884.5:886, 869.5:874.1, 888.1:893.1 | -0.02 nm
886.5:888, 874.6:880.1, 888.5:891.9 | 0.07 nm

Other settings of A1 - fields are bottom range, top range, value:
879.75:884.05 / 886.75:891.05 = 0.96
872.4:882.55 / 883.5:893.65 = 0.98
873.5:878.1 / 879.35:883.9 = 1.02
